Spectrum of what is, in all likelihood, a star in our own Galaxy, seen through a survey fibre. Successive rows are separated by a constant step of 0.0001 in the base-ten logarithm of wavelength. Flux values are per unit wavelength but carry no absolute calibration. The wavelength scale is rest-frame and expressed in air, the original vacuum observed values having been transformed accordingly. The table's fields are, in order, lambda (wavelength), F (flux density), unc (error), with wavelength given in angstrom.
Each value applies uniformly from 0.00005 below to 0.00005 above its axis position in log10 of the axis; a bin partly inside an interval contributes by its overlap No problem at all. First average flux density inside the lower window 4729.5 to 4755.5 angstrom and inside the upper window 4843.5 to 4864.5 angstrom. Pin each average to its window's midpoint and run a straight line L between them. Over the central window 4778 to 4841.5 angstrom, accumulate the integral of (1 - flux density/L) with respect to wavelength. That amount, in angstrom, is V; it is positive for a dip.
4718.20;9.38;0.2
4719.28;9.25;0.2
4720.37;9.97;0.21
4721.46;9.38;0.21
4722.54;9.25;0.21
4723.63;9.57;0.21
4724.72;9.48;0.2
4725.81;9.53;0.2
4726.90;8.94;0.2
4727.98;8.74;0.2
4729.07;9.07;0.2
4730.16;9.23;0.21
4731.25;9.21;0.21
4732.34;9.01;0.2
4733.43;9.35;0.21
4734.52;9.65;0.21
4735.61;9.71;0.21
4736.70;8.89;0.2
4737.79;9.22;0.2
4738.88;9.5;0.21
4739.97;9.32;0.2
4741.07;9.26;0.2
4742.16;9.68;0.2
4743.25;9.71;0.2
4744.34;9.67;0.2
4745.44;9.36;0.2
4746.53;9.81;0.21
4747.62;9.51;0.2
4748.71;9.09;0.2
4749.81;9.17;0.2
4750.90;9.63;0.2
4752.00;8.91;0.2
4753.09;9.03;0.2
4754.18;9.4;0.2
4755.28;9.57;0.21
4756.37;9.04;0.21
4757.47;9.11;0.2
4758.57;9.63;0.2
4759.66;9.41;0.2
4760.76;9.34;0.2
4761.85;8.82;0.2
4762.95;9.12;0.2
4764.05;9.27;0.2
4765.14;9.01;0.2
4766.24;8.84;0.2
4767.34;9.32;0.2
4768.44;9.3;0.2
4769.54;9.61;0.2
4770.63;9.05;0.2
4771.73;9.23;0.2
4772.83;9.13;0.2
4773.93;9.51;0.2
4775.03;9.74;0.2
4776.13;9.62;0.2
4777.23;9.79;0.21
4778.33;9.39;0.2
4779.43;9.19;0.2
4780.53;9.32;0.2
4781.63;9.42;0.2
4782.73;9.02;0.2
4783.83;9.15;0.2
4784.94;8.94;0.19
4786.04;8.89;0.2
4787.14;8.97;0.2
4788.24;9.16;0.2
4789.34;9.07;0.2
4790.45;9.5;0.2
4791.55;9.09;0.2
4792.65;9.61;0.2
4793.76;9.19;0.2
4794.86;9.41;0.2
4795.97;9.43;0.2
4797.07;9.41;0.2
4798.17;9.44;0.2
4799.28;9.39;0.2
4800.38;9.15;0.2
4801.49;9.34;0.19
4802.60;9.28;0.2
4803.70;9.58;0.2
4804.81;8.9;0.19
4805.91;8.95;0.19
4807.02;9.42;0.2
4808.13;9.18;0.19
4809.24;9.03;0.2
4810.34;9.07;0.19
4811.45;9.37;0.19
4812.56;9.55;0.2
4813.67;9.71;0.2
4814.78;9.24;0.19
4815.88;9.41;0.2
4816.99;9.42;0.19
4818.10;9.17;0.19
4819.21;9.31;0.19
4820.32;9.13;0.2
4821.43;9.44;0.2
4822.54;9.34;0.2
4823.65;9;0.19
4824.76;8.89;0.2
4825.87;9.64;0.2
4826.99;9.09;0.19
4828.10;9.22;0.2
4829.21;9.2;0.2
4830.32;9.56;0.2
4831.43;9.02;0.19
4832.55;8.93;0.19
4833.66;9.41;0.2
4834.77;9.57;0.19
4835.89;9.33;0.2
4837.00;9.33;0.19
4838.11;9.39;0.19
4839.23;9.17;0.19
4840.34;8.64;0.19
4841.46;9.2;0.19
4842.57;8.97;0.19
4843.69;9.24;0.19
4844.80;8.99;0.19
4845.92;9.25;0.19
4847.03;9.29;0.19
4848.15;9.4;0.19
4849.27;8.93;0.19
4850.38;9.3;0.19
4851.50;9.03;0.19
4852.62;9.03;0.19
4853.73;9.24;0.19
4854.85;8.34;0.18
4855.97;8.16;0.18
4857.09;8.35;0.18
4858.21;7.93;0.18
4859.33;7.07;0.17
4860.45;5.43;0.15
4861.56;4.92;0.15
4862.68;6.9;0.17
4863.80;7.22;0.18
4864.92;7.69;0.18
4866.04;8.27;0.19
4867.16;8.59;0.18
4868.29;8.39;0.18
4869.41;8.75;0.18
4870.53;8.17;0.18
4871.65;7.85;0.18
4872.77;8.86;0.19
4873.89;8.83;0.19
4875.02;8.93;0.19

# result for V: -4.4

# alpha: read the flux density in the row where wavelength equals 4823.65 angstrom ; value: 9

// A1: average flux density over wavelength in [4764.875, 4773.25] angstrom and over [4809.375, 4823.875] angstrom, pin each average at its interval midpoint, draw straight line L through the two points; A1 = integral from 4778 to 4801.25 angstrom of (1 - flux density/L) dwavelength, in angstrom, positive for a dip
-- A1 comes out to 0.0 angstrom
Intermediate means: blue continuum 9.19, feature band 9.25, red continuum 9.32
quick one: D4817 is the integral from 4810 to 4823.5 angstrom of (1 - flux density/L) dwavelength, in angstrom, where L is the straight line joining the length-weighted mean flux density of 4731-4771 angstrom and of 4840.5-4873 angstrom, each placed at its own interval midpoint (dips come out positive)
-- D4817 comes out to -1.0 angstrom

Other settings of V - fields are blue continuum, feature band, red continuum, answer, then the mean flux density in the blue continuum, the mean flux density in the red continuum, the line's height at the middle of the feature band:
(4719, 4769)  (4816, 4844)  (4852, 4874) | -3.2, 9.31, 7.88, 8.28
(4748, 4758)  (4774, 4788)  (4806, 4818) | 0.0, 9.22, 9.32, 9.27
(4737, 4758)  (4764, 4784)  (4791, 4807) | 0.0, 9.36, 9.3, 9.33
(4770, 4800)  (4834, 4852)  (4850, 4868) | -2.3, 9.3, 7.83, 8.15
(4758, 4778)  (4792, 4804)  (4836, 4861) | -0.4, 9.32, 8.72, 9.1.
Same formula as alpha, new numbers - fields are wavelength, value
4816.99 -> 9.42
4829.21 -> 9.2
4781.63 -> 9.42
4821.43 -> 9.44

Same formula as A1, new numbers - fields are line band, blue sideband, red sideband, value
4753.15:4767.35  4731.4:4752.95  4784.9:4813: 0.2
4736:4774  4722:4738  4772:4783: 0.2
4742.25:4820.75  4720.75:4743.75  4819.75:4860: -1.0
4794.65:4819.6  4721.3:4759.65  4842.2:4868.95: -1.7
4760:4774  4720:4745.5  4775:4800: 0.2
